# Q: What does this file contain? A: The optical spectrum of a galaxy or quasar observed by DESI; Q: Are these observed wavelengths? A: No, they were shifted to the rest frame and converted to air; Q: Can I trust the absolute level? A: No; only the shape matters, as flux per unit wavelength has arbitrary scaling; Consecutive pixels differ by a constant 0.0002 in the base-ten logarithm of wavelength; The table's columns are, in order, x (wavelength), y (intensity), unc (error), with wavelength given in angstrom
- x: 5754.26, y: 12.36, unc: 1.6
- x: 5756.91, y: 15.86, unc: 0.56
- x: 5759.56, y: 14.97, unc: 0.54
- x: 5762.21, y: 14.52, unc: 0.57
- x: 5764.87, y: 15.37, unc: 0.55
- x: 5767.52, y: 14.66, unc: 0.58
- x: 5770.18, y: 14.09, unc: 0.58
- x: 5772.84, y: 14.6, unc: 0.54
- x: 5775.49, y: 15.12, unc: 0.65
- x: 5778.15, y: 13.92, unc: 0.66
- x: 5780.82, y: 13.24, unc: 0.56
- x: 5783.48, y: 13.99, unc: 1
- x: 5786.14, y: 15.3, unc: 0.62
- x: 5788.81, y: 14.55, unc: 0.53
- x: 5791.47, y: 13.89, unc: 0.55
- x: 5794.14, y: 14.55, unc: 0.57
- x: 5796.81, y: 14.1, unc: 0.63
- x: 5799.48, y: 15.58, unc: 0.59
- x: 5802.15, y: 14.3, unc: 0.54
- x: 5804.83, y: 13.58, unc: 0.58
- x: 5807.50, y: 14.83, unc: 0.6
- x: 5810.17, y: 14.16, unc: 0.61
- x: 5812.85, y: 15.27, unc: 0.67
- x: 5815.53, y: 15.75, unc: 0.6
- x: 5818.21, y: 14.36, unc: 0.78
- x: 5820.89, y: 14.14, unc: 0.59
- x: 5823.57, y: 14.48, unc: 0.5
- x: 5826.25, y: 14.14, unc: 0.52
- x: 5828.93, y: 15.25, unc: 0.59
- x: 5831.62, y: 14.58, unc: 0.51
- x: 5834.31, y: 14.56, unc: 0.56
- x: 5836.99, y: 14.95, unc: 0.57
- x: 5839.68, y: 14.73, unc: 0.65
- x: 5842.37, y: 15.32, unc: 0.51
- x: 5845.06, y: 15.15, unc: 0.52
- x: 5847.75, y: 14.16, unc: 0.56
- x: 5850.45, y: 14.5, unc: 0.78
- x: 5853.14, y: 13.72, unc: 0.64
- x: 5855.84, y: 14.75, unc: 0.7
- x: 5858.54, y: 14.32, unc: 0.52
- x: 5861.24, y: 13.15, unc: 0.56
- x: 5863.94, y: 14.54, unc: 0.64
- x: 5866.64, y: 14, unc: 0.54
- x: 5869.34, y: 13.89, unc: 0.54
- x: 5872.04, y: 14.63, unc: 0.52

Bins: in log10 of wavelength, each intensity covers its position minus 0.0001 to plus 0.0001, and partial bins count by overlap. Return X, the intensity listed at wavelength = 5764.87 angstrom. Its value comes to 15.37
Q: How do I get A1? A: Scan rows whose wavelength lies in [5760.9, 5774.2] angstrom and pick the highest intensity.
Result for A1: 15.37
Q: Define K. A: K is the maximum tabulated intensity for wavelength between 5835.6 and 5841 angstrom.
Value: 14.95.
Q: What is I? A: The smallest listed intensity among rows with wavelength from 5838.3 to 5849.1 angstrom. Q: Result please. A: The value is 14.16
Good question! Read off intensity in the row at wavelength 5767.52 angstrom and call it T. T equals 14.66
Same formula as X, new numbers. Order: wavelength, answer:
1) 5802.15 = 14.3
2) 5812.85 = 15.27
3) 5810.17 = 14.16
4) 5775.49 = 15.12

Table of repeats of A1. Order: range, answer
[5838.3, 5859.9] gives 15.32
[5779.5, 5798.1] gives 15.3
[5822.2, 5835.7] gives 15.25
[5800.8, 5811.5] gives 14.83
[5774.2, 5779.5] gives 15.12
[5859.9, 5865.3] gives 14.54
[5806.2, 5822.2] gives 15.75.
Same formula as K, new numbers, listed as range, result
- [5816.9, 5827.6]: 14.48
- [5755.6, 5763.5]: 15.86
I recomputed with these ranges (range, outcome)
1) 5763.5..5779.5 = 13.92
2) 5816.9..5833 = 14.14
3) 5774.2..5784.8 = 13.24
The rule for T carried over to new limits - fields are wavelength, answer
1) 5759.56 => 14.97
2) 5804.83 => 13.58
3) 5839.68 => 14.73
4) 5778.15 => 13.92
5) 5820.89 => 14.14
